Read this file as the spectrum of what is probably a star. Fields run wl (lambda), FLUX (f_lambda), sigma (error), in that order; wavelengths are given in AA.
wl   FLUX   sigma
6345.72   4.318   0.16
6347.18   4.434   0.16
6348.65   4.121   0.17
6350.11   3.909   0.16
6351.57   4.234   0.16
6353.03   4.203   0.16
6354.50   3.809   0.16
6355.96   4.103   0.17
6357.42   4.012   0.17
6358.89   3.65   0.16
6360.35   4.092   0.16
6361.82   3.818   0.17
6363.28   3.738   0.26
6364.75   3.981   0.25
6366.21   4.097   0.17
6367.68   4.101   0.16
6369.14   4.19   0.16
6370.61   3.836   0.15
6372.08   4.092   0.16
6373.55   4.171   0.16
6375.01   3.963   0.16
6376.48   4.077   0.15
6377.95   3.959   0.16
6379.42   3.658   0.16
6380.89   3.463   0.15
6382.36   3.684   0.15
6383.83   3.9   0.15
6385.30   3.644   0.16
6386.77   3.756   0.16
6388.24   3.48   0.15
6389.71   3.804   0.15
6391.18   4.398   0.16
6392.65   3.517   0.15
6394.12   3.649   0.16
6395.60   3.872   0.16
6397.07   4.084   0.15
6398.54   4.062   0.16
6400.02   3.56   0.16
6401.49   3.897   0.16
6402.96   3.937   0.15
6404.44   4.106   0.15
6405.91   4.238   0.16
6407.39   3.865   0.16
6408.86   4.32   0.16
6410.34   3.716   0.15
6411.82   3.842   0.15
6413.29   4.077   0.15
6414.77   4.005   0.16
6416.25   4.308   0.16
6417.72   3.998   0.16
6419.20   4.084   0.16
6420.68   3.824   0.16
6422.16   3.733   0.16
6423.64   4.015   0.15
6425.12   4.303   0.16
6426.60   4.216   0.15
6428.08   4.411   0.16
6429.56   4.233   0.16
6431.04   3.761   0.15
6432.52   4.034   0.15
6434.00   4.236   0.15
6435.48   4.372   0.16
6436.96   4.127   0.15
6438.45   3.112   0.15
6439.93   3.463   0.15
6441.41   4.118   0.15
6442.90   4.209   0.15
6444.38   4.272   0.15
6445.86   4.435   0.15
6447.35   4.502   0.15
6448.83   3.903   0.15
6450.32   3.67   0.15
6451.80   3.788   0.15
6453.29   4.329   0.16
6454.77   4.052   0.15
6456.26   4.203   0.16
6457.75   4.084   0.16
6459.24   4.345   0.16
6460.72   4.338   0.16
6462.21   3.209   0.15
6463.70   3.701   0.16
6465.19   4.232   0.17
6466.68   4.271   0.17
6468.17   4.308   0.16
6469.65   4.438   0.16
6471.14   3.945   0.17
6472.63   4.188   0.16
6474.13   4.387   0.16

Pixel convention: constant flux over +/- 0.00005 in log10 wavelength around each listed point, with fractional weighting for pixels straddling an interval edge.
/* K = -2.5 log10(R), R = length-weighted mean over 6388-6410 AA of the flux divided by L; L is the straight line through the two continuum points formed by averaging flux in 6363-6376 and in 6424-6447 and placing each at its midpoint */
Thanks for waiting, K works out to 0.036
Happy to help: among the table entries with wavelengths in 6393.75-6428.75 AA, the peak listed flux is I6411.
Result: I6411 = 4.411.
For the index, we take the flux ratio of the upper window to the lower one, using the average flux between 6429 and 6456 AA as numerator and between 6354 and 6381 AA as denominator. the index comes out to 1.0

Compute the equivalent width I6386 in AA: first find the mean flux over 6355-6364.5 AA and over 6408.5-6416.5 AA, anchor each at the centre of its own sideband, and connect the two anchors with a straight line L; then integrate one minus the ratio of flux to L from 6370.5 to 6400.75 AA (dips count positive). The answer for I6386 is 0.90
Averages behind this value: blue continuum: 3.9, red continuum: 4.01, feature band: 3.84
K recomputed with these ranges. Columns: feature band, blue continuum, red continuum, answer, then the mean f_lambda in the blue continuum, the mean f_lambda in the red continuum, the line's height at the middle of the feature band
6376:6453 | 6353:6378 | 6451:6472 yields 0.02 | 3.99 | 4.09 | 4.04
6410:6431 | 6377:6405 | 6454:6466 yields -0.04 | 3.81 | 4.02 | 3.9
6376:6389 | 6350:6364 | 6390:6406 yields 0.06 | 3.96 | 3.92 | 3.94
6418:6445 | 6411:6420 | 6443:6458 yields 0.02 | 4.05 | 4.13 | 4.09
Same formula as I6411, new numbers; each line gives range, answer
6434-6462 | 4.502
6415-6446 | 4.435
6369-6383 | 4.19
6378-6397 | 4.398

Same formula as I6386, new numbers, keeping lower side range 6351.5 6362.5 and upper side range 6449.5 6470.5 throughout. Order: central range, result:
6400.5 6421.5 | 0.08 AA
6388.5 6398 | 0.33 AA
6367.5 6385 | 0.35 AA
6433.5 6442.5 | 0.31 AA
